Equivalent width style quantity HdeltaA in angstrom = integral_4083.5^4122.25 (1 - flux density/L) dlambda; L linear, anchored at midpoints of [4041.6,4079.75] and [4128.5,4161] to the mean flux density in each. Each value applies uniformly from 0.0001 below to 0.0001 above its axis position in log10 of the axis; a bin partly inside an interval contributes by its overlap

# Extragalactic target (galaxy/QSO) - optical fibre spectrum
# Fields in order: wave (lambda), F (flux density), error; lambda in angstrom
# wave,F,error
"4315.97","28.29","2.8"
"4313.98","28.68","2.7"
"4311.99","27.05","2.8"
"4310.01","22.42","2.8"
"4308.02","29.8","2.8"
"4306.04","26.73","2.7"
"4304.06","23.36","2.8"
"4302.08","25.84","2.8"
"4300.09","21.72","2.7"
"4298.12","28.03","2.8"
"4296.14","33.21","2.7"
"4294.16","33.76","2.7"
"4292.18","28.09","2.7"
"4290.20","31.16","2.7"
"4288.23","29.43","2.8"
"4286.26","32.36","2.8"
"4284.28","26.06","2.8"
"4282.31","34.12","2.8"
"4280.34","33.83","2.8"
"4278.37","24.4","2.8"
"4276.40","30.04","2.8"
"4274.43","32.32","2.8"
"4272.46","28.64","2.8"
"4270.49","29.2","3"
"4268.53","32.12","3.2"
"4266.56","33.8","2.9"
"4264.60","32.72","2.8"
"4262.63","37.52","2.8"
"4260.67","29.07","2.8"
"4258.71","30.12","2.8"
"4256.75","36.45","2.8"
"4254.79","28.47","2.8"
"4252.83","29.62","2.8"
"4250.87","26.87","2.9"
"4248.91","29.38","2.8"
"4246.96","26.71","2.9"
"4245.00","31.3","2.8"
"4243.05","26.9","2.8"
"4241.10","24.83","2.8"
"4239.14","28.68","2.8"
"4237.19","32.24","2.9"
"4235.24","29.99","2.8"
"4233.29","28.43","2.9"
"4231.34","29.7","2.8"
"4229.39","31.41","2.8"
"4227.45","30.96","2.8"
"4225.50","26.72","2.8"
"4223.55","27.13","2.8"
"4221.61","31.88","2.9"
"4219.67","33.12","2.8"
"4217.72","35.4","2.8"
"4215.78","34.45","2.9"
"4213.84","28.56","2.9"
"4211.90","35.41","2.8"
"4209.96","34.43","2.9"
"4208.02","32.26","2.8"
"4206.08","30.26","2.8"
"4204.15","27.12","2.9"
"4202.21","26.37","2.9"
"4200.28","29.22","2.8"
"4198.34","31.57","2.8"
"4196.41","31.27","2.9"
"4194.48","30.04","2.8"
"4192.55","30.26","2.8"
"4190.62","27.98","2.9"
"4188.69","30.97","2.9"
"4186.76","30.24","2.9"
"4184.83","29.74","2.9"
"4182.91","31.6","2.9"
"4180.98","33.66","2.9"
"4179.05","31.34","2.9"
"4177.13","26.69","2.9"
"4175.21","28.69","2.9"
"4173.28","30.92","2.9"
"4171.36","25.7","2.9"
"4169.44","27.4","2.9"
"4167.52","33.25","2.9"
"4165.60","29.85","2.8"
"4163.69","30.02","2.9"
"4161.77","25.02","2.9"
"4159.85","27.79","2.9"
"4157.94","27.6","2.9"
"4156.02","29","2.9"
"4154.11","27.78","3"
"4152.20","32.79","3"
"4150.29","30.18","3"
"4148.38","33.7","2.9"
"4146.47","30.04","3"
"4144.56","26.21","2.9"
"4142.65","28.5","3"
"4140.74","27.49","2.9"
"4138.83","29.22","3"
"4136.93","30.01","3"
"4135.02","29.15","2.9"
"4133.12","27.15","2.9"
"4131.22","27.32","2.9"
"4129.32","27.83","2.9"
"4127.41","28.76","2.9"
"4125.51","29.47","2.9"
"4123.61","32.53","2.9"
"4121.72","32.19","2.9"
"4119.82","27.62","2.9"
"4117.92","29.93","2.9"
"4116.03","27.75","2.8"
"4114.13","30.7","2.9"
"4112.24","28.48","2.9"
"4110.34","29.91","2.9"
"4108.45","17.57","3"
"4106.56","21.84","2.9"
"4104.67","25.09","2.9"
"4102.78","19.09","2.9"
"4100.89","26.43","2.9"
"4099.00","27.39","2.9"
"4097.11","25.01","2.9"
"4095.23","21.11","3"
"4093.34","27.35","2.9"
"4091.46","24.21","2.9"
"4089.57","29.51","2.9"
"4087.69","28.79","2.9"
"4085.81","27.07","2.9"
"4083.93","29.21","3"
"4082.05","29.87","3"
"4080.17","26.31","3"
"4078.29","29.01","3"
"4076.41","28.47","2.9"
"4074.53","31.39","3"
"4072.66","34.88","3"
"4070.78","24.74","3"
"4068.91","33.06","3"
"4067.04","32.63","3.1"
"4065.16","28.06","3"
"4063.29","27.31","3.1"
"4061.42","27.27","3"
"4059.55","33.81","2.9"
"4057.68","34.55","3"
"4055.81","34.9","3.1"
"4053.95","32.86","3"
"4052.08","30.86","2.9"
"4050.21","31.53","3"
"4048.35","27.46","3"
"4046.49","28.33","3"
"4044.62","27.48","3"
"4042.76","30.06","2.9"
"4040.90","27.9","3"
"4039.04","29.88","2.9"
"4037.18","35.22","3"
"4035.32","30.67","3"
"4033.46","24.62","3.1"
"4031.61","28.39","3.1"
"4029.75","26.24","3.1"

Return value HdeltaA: 4.23 angstrom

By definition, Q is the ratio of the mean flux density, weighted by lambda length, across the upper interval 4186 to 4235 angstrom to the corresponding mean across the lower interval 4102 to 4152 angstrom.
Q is 1.09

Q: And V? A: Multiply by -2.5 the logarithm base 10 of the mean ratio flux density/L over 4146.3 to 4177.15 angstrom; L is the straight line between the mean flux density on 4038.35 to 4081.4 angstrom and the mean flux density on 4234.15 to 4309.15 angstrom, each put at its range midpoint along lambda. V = 0.02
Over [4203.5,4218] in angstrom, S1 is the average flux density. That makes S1 32.2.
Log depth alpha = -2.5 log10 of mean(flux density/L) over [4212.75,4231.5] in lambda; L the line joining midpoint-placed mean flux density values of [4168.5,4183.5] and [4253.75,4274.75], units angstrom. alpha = -0.01 mag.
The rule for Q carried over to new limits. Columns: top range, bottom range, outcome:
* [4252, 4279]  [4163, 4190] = 1.04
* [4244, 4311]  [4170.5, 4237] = 0.97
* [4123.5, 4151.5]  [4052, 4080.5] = 0.95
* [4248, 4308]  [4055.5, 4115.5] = 1.07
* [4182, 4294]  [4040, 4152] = 1.06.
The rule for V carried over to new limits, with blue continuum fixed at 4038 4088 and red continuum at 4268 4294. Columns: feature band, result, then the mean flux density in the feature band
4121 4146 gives 0.04 mag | 28.9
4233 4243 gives 0.05 mag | 28.7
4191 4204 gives 0.02 mag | 29.5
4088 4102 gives 0.16 mag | 25.9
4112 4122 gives 0.02 mag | 29.3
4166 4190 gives 0.00 mag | 30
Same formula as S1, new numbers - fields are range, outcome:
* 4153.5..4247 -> 29.9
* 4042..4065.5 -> 30.4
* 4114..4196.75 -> 29.4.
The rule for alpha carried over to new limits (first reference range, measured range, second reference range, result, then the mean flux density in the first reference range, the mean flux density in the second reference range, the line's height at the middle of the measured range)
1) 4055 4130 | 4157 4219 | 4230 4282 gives -0.029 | 28.3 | 30.2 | 29.4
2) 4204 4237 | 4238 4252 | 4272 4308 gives 0.094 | 31.1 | 29.1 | 30.4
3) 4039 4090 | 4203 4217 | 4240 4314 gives -0.079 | 29.9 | 29.4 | 29.5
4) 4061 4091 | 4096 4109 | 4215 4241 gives 0.250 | 29.2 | 30.5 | 29.4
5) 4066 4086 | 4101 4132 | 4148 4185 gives 0.093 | 29.8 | 29.6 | 29.7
